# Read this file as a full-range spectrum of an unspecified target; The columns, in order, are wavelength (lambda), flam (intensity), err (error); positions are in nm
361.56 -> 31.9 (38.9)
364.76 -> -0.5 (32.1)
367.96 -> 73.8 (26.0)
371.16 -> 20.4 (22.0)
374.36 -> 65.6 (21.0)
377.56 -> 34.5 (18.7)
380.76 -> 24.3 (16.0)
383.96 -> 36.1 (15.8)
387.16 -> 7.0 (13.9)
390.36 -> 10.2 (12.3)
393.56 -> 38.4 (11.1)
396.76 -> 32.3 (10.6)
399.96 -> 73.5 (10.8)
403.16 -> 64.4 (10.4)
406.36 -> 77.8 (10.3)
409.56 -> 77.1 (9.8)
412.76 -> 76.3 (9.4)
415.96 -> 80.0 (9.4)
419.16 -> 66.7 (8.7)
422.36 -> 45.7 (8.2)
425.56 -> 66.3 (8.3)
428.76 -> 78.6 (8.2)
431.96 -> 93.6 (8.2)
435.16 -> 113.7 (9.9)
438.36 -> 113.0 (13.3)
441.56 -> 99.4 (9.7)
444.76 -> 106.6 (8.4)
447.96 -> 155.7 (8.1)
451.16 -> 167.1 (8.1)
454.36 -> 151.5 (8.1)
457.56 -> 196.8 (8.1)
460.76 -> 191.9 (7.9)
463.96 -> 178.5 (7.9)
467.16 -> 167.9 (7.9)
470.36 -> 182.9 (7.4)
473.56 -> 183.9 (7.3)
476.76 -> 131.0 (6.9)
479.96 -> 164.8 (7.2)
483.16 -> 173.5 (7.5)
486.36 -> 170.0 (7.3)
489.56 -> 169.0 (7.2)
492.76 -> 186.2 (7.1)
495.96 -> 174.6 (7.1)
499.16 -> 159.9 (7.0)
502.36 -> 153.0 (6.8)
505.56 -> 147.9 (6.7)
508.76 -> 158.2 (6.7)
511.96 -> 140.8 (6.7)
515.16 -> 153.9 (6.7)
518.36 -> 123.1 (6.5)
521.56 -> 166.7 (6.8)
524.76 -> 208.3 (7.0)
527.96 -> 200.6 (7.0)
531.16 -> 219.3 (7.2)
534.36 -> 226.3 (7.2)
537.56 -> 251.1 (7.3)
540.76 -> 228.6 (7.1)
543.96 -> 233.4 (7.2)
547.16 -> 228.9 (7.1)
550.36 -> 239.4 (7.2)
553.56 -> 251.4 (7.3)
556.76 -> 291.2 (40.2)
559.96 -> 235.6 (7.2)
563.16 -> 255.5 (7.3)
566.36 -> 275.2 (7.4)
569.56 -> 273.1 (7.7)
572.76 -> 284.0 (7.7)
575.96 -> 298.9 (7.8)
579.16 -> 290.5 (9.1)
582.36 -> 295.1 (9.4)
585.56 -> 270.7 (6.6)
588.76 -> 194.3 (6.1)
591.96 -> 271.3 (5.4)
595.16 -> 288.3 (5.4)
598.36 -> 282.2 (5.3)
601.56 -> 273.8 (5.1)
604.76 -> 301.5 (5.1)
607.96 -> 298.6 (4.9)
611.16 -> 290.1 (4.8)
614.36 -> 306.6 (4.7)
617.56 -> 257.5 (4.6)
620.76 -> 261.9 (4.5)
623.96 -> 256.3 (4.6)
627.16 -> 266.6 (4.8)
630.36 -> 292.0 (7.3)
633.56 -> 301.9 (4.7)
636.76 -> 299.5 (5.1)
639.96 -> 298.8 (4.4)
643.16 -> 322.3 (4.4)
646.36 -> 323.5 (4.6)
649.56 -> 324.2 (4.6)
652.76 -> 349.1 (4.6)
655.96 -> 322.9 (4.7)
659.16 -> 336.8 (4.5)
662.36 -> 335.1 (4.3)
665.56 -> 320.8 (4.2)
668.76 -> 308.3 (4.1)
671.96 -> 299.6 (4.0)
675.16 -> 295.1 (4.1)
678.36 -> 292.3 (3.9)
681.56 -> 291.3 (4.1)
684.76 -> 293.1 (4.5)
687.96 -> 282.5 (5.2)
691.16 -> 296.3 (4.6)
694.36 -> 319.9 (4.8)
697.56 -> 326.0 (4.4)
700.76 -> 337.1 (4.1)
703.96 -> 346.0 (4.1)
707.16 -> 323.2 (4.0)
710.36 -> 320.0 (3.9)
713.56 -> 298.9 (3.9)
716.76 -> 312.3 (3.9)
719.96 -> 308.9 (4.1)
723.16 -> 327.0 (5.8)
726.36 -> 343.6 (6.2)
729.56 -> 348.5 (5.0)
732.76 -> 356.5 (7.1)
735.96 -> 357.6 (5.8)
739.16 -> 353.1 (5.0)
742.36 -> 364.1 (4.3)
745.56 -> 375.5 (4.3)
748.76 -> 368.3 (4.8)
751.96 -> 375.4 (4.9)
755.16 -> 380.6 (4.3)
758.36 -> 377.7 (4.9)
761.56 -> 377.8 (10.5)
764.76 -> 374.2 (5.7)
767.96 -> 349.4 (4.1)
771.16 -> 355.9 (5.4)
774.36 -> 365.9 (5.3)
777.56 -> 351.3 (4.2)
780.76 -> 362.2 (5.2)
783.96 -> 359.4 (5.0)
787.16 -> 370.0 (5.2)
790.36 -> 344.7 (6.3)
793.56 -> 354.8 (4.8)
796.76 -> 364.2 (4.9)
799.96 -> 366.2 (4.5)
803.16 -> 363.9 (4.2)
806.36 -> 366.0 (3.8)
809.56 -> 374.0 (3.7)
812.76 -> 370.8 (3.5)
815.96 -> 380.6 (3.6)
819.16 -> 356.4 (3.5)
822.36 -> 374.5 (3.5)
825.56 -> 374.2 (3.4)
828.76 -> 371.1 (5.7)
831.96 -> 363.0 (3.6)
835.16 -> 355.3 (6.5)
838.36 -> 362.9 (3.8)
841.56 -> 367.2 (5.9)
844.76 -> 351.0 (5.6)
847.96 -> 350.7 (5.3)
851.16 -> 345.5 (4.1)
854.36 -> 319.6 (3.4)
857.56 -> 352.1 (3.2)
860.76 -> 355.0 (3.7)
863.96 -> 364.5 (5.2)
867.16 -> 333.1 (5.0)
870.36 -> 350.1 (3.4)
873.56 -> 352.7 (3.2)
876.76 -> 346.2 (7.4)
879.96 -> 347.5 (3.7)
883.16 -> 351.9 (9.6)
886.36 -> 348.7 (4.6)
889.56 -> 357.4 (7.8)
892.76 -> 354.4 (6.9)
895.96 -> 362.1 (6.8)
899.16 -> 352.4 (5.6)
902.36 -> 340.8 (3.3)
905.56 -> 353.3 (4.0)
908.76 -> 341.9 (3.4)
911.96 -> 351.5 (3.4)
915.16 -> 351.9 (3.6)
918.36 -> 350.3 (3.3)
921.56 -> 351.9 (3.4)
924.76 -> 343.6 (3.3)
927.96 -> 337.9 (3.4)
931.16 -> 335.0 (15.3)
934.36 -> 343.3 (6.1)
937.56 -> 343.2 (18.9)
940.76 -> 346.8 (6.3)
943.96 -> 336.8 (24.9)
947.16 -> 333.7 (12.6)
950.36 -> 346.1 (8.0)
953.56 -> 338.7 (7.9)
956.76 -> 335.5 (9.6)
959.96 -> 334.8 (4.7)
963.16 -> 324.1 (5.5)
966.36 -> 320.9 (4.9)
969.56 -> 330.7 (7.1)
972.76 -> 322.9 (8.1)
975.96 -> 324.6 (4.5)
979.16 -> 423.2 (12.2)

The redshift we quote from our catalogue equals 0.000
